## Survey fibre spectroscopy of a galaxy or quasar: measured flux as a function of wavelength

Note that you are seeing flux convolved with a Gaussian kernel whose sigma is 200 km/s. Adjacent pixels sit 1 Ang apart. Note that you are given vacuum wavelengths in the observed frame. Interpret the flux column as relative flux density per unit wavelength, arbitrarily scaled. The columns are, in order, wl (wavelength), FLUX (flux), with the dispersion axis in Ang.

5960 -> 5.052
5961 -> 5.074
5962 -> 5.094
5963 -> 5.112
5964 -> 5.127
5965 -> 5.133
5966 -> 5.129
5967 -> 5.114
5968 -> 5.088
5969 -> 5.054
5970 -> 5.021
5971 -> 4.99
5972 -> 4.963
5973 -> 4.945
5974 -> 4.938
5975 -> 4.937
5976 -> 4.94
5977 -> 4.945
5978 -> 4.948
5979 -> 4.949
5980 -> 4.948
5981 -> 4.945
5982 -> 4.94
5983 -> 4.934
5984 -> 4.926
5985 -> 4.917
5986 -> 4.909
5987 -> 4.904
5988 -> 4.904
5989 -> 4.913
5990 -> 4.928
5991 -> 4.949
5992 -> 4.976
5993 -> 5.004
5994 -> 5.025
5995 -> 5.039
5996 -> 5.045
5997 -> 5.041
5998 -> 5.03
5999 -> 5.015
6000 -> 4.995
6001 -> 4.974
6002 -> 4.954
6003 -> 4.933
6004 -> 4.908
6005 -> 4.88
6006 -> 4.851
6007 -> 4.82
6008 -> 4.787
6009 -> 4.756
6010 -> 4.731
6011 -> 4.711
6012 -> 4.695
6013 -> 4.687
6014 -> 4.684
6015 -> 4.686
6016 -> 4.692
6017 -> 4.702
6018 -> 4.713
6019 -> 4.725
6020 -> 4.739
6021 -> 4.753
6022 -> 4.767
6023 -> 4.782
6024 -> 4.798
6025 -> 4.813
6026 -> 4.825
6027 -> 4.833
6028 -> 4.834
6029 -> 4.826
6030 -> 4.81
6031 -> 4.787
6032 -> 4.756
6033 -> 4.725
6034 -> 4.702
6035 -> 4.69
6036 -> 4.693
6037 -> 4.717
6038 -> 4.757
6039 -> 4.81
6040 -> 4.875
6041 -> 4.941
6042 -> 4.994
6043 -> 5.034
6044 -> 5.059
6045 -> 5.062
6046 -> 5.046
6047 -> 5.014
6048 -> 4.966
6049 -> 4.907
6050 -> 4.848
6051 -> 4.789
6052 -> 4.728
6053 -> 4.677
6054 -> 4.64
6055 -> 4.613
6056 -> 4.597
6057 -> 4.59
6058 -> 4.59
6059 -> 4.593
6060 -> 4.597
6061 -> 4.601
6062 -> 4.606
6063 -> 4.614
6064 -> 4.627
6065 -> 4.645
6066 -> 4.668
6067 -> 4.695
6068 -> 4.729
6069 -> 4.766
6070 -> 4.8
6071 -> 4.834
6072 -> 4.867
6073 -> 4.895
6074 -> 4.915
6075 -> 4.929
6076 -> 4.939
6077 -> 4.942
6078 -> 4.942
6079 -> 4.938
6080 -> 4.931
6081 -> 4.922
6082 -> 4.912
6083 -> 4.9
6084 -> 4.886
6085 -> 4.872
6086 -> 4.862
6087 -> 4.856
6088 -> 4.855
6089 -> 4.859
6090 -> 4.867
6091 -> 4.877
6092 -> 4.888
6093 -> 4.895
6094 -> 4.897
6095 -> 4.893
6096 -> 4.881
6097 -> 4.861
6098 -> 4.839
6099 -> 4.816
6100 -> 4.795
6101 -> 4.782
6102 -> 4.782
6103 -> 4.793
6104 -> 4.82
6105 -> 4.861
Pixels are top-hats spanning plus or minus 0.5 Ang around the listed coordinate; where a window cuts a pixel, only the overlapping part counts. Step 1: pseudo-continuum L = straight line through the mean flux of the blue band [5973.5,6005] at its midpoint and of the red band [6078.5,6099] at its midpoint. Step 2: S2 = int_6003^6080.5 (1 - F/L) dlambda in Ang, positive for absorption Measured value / 2.1 Ang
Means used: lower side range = 4.96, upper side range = 4.88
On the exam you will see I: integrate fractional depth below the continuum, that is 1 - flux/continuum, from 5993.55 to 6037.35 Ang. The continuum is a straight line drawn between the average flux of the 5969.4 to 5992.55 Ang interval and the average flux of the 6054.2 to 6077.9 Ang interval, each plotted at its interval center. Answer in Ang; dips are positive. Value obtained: 0.35 Ang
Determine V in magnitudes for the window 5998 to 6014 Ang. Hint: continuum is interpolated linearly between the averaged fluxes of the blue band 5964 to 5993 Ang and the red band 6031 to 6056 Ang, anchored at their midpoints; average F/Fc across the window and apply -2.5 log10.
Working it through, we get 0.015 mag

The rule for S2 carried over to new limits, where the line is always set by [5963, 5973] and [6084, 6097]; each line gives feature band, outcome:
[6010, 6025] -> 0.8 Ang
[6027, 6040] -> 0.5 Ang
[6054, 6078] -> 0.9 Ang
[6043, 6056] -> 0.2 Ang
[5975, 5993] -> 0.4 Ang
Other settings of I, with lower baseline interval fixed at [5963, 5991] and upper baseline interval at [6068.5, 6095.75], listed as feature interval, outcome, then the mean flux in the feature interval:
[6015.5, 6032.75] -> 0.6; 4.77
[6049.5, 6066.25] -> 0.9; 4.65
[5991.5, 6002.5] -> -0.1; 5.01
